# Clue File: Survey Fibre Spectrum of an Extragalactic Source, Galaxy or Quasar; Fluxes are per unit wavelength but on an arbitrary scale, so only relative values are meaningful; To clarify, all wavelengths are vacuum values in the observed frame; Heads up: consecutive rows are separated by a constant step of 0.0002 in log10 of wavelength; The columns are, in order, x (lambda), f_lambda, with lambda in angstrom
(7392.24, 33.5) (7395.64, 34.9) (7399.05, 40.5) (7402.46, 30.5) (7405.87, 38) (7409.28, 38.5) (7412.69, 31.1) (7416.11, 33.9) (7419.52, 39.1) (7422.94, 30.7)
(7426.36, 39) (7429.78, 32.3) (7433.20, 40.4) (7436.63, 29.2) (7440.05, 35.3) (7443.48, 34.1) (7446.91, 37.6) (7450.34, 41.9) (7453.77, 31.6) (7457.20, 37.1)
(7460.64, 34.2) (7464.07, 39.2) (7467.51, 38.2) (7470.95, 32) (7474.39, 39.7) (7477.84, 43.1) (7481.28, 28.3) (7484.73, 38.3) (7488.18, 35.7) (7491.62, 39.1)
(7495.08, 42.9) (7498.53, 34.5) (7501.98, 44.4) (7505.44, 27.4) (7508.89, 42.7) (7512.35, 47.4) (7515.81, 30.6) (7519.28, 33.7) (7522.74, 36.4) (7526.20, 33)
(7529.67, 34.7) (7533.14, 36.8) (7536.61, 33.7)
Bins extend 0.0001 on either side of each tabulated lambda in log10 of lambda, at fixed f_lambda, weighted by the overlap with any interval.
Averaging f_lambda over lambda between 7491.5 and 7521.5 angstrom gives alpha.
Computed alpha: 38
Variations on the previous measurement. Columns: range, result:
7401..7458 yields 35.3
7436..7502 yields 36.8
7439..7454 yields 36.6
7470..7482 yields 36.6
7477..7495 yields 37.1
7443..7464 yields 36.5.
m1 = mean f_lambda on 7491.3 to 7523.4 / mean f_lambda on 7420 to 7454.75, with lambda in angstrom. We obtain 1.07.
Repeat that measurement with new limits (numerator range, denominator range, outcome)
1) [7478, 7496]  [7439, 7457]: 1.03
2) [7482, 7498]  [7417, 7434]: 1.06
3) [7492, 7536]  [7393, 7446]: 1.05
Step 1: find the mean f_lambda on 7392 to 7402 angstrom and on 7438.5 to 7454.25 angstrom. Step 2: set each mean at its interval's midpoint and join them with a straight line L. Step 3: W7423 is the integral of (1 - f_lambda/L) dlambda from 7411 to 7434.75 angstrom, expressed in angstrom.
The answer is 0.7 angstrom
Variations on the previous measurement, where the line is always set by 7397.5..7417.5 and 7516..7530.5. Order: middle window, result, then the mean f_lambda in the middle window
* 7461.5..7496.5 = -3.0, 37.5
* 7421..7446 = 0.4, 34.6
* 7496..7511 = -1.6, 37.8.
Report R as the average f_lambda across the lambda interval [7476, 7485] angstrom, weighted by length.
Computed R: 36.3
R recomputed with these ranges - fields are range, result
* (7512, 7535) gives 35.4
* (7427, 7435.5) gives 36.2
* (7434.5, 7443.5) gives 33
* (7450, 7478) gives 36.9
